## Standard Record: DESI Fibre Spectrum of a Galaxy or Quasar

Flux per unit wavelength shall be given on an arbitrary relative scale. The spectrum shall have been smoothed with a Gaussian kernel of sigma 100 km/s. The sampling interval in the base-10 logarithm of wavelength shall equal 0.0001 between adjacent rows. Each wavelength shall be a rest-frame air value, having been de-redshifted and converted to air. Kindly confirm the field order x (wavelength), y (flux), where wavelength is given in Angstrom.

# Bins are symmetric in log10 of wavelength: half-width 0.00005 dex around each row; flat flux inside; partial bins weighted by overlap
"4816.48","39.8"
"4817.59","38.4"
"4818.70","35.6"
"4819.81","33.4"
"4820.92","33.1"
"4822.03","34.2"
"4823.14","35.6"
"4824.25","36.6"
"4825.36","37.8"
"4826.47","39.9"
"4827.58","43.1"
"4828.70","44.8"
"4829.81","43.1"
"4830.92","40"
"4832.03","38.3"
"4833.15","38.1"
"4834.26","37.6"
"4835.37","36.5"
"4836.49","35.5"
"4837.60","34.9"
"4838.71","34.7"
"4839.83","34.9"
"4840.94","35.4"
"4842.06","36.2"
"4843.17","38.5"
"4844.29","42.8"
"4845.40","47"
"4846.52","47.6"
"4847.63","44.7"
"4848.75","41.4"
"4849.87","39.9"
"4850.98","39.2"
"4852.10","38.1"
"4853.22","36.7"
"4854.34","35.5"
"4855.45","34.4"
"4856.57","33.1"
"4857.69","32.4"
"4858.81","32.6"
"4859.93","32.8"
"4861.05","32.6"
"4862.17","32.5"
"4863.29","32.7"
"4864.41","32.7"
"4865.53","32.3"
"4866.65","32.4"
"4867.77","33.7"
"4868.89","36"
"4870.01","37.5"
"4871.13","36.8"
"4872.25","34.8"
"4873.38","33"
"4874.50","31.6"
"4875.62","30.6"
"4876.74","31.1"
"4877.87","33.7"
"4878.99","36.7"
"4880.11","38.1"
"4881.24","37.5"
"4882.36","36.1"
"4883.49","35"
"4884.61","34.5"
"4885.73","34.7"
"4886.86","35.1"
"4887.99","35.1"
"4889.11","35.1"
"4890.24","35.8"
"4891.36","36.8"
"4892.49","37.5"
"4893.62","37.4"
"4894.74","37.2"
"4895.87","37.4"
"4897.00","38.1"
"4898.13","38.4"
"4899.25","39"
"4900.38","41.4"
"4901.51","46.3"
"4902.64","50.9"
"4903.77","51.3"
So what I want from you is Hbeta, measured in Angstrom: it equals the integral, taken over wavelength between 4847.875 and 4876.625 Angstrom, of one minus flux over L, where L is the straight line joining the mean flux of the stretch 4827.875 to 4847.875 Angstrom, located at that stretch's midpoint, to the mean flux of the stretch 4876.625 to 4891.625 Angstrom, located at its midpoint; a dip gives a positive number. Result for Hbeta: 2.1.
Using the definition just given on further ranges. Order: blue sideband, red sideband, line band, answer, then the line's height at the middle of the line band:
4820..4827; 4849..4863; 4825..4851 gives -3.0 Angstrom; 35.6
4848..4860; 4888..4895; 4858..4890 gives 1.9 Angstrom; 36.4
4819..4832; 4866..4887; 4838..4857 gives -1.1 Angstrom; 36.7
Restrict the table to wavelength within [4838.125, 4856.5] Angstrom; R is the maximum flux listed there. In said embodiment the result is 47.6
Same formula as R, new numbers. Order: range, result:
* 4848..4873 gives 41.4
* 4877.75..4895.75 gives 38.1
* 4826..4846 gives 47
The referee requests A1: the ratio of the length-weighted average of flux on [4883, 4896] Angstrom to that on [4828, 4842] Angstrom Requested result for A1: 0.95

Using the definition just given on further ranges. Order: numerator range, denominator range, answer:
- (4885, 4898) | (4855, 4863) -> 1.11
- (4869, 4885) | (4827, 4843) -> 0.91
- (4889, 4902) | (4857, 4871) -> 1.15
